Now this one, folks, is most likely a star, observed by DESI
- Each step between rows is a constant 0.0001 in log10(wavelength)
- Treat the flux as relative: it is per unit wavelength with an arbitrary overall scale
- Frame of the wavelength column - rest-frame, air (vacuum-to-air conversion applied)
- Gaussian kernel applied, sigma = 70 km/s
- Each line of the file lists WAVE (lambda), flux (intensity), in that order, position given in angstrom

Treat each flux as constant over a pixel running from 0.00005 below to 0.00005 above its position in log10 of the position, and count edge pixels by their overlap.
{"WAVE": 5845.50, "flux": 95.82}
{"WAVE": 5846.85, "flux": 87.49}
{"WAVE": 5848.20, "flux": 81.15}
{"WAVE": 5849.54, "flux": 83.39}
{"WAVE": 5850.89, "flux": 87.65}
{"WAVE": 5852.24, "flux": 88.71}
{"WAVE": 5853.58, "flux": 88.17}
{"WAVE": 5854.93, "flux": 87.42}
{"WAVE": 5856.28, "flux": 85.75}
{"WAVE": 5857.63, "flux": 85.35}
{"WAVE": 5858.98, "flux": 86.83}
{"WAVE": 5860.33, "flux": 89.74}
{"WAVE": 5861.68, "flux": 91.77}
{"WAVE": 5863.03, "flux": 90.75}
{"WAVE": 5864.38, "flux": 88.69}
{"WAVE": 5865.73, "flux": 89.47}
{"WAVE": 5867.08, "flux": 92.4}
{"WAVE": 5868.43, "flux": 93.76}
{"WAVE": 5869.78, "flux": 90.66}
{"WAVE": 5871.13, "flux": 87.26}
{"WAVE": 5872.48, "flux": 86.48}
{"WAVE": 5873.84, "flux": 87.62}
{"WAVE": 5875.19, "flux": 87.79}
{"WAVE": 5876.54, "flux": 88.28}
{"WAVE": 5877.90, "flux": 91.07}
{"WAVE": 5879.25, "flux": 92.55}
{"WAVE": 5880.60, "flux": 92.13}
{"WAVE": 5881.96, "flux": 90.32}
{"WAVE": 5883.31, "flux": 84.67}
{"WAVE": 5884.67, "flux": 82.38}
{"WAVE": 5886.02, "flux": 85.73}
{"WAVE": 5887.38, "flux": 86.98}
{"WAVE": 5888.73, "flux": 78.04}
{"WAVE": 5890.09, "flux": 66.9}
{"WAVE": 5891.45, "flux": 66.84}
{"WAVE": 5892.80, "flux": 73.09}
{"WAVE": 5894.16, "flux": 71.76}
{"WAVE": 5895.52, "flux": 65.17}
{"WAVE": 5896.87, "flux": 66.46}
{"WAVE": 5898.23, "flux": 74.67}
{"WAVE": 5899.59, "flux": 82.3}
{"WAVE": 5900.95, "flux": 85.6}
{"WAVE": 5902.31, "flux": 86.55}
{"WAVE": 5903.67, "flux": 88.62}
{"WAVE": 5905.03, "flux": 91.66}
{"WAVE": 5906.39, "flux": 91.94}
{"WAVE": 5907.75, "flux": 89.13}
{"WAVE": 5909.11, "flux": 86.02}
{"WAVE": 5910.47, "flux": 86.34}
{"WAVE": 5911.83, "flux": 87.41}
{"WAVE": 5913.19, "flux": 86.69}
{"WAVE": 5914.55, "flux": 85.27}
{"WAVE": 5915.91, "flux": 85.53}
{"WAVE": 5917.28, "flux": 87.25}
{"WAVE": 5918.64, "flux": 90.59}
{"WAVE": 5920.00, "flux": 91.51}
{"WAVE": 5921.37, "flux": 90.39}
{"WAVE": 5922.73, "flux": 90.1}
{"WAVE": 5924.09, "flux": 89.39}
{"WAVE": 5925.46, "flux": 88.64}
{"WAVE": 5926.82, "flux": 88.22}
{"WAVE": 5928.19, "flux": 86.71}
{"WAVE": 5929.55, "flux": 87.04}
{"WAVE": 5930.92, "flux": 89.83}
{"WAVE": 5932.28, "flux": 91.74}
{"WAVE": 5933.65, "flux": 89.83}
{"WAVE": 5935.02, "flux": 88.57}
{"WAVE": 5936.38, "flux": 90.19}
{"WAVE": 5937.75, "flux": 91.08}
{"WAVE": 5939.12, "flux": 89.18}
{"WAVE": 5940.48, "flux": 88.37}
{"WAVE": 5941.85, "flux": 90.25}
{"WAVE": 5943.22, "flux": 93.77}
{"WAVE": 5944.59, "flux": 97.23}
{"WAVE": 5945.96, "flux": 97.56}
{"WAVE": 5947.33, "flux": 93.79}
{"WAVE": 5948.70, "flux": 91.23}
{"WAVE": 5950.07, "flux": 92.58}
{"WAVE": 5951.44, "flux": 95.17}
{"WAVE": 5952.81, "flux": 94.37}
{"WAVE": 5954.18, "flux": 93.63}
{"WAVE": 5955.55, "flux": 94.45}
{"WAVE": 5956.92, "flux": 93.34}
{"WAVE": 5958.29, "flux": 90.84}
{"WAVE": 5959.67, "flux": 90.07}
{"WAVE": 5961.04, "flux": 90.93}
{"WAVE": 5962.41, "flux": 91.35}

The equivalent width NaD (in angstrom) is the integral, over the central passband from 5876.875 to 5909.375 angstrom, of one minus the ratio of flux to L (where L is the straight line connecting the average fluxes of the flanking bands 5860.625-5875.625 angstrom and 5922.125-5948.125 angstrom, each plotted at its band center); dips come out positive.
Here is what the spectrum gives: 2.9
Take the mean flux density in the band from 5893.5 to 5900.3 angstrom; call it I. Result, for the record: 72.1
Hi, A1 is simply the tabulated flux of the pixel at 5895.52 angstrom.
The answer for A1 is 65.17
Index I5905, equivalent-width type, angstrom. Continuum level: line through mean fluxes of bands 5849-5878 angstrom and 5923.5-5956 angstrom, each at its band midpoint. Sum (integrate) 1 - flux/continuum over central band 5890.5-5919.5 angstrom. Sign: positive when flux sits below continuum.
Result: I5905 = 2.5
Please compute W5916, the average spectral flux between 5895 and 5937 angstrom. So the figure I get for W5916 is 86.5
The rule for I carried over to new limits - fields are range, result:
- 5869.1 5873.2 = 88.1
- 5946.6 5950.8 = 92.6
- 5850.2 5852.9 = 88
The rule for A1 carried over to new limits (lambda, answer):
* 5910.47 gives 86.34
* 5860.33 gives 89.74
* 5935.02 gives 88.57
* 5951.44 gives 95.17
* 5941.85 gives 90.25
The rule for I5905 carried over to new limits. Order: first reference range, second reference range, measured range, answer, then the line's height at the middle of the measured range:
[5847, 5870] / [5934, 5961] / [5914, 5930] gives 0.5 angstrom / 91.2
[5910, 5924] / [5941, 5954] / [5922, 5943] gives 0.4 angstrom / 91.1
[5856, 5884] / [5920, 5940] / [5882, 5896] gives 1.9 angstrom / 89.3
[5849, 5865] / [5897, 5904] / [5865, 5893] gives -0.3 angstrom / 84.8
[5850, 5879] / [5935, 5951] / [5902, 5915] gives 0.4 angstrom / 90.7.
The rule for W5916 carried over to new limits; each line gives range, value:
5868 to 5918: 84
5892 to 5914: 82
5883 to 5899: 75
